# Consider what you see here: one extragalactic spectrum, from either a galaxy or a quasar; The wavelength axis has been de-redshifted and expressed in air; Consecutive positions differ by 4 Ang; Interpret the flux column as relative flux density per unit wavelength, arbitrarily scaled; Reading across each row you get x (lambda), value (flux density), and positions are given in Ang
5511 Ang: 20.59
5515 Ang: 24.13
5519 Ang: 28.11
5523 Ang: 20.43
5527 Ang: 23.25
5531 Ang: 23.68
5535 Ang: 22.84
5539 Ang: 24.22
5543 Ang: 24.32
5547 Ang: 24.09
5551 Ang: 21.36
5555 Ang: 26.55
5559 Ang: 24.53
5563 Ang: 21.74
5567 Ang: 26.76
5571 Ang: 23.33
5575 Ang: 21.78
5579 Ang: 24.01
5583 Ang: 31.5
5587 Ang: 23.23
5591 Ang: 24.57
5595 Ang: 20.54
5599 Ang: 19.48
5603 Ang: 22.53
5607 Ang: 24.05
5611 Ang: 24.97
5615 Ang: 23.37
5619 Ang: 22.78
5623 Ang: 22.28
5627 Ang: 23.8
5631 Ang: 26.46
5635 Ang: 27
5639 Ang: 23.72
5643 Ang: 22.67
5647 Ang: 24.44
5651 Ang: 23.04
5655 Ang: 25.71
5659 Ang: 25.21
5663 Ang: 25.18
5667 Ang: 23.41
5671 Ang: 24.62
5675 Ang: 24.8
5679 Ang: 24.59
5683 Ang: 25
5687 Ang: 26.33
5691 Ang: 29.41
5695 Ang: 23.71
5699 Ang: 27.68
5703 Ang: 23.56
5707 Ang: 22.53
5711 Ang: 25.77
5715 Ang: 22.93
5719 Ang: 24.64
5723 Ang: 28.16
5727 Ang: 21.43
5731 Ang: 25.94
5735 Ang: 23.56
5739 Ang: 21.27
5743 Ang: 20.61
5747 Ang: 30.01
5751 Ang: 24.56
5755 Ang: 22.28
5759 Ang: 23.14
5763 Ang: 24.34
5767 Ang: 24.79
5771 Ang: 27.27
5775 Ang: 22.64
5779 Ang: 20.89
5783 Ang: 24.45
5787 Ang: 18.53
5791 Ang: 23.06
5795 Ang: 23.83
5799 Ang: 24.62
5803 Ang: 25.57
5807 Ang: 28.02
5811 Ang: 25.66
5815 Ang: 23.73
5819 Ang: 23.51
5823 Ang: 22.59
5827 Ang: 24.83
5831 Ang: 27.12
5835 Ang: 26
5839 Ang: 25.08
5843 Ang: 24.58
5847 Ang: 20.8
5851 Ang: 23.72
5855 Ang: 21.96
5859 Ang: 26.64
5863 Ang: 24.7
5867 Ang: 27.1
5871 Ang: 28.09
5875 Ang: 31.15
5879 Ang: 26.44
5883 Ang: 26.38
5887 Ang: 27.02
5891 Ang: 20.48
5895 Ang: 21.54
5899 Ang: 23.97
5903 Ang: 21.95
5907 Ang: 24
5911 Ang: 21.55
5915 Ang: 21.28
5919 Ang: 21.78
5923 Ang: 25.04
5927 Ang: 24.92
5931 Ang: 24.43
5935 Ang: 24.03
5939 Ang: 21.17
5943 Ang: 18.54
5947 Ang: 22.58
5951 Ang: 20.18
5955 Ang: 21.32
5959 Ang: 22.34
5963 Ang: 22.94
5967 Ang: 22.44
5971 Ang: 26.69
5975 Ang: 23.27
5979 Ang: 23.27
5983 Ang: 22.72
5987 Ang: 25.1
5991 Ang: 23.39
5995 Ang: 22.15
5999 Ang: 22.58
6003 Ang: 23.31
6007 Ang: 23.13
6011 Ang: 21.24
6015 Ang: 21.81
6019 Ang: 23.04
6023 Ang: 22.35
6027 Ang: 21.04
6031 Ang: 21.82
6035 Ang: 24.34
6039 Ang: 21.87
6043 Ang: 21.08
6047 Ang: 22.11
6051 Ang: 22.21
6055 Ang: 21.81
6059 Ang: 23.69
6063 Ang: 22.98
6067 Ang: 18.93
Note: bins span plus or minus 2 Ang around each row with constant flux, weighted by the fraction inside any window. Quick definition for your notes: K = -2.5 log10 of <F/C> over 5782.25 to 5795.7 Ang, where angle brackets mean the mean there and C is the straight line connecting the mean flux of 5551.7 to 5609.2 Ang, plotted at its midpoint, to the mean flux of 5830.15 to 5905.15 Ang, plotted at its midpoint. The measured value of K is 0.12 mag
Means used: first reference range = 23.8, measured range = 22.2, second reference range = 25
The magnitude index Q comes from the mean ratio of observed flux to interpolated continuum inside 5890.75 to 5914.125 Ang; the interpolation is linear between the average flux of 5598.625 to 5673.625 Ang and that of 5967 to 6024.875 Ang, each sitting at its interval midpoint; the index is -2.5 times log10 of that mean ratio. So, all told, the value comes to 0.049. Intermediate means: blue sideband 24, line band 22.3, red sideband 23.1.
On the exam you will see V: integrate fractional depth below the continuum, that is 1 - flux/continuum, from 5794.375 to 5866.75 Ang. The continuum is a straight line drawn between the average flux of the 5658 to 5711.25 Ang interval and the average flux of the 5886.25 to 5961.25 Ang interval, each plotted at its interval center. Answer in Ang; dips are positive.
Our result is -3.68 Ang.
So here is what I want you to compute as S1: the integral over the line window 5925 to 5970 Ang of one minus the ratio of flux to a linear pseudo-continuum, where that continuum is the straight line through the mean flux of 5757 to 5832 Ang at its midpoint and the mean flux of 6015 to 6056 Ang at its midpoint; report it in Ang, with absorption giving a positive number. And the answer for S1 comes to 1.0 Ang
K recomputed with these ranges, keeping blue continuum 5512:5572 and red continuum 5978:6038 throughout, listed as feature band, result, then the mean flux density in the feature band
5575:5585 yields -0.12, 26.6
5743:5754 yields -0.10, 25.6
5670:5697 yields -0.09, 25.5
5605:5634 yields -0.02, 24.1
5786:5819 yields -0.05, 24.3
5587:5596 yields 0.04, 22.9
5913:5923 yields 0.03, 22.2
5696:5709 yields -0.05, 24.5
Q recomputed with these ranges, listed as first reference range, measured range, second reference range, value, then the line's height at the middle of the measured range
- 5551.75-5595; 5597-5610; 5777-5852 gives 0.10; 24.4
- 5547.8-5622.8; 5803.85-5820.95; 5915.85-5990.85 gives -0.09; 23.2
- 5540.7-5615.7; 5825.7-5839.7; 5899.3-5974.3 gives -0.13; 23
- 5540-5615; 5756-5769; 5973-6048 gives -0.03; 23.3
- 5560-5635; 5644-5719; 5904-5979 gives -0.06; 23.6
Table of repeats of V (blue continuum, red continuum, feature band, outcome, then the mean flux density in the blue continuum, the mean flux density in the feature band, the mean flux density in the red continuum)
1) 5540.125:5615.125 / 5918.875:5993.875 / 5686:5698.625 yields -1.6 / 23.8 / 26.6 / 23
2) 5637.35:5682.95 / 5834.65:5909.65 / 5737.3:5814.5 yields 1.9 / 24.3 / 24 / 24.8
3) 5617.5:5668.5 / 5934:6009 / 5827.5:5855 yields -1.2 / 24.3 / 24.4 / 22.7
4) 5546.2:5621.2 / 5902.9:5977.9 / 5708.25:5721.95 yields -0.7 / 23.7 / 24.6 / 22.7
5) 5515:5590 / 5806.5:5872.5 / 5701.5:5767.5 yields 1.5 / 24.2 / 24.1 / 24.9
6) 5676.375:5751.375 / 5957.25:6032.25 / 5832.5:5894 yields -3.9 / 24.8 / 25.3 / 22.9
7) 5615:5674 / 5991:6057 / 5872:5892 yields -3.2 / 24.3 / 26.7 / 22.3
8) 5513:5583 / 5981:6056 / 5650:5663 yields -0.6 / 24.1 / 24.9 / 22.5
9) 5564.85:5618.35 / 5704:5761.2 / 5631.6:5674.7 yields -1.2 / 23.8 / 24.6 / 24.1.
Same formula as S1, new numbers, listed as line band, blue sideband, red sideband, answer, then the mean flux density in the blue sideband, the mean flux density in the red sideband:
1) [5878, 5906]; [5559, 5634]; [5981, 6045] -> -1.17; 23.8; 22.6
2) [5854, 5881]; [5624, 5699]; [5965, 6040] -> -3.42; 25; 22.9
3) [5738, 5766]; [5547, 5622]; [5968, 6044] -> -0.59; 23.7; 22.9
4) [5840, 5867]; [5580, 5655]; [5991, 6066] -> -1.17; 24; 22.3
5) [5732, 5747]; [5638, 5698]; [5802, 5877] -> 1.12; 24.9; 25.3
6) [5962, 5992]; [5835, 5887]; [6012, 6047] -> -0.70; 25.6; 22.1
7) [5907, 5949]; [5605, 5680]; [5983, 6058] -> 0.61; 24.3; 22.5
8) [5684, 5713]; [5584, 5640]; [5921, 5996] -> -2.58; 23.6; 23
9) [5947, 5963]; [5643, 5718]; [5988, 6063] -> 0.89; 24.8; 22.4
